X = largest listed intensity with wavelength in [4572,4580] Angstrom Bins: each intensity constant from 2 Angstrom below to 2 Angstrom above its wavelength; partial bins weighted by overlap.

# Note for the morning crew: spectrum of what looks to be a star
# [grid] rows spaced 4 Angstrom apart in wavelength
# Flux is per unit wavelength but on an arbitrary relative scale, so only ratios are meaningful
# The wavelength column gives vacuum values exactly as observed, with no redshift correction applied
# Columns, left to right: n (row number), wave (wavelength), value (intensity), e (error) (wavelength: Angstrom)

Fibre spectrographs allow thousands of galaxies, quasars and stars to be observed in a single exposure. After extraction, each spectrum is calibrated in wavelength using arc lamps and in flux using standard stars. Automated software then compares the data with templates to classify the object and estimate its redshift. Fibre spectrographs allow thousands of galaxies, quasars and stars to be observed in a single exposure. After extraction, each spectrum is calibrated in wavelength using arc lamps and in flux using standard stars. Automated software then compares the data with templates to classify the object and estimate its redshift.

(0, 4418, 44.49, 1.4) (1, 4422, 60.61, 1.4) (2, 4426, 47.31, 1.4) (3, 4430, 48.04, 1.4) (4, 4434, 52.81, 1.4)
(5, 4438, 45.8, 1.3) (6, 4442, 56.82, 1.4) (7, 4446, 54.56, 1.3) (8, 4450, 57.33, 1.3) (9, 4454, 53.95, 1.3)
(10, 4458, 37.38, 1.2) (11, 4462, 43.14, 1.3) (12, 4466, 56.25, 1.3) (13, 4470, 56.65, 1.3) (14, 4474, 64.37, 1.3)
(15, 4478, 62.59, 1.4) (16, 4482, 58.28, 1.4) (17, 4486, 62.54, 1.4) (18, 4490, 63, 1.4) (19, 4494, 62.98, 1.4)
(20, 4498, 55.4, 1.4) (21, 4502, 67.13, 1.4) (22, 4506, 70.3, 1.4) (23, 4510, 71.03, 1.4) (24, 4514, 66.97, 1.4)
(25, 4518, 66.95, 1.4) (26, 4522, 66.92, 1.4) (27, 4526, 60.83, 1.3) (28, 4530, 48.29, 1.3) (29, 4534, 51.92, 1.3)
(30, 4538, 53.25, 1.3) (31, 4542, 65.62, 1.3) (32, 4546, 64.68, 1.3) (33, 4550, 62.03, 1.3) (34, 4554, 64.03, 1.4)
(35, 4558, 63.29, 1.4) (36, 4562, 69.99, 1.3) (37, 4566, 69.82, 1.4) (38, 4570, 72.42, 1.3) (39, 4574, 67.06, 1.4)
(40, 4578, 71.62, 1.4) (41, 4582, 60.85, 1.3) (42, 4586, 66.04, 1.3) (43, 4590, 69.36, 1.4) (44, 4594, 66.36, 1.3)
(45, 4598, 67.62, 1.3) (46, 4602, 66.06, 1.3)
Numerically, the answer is 71.62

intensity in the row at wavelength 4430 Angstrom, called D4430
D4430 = 48.04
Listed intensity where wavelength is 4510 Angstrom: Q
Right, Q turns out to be 71.03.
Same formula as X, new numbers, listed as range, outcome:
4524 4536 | 60.83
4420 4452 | 60.61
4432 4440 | 52.81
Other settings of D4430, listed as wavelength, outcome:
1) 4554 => 64.03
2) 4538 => 53.25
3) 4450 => 57.33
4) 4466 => 56.25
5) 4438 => 45.8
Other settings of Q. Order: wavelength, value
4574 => 67.06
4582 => 60.85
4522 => 66.92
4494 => 62.98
